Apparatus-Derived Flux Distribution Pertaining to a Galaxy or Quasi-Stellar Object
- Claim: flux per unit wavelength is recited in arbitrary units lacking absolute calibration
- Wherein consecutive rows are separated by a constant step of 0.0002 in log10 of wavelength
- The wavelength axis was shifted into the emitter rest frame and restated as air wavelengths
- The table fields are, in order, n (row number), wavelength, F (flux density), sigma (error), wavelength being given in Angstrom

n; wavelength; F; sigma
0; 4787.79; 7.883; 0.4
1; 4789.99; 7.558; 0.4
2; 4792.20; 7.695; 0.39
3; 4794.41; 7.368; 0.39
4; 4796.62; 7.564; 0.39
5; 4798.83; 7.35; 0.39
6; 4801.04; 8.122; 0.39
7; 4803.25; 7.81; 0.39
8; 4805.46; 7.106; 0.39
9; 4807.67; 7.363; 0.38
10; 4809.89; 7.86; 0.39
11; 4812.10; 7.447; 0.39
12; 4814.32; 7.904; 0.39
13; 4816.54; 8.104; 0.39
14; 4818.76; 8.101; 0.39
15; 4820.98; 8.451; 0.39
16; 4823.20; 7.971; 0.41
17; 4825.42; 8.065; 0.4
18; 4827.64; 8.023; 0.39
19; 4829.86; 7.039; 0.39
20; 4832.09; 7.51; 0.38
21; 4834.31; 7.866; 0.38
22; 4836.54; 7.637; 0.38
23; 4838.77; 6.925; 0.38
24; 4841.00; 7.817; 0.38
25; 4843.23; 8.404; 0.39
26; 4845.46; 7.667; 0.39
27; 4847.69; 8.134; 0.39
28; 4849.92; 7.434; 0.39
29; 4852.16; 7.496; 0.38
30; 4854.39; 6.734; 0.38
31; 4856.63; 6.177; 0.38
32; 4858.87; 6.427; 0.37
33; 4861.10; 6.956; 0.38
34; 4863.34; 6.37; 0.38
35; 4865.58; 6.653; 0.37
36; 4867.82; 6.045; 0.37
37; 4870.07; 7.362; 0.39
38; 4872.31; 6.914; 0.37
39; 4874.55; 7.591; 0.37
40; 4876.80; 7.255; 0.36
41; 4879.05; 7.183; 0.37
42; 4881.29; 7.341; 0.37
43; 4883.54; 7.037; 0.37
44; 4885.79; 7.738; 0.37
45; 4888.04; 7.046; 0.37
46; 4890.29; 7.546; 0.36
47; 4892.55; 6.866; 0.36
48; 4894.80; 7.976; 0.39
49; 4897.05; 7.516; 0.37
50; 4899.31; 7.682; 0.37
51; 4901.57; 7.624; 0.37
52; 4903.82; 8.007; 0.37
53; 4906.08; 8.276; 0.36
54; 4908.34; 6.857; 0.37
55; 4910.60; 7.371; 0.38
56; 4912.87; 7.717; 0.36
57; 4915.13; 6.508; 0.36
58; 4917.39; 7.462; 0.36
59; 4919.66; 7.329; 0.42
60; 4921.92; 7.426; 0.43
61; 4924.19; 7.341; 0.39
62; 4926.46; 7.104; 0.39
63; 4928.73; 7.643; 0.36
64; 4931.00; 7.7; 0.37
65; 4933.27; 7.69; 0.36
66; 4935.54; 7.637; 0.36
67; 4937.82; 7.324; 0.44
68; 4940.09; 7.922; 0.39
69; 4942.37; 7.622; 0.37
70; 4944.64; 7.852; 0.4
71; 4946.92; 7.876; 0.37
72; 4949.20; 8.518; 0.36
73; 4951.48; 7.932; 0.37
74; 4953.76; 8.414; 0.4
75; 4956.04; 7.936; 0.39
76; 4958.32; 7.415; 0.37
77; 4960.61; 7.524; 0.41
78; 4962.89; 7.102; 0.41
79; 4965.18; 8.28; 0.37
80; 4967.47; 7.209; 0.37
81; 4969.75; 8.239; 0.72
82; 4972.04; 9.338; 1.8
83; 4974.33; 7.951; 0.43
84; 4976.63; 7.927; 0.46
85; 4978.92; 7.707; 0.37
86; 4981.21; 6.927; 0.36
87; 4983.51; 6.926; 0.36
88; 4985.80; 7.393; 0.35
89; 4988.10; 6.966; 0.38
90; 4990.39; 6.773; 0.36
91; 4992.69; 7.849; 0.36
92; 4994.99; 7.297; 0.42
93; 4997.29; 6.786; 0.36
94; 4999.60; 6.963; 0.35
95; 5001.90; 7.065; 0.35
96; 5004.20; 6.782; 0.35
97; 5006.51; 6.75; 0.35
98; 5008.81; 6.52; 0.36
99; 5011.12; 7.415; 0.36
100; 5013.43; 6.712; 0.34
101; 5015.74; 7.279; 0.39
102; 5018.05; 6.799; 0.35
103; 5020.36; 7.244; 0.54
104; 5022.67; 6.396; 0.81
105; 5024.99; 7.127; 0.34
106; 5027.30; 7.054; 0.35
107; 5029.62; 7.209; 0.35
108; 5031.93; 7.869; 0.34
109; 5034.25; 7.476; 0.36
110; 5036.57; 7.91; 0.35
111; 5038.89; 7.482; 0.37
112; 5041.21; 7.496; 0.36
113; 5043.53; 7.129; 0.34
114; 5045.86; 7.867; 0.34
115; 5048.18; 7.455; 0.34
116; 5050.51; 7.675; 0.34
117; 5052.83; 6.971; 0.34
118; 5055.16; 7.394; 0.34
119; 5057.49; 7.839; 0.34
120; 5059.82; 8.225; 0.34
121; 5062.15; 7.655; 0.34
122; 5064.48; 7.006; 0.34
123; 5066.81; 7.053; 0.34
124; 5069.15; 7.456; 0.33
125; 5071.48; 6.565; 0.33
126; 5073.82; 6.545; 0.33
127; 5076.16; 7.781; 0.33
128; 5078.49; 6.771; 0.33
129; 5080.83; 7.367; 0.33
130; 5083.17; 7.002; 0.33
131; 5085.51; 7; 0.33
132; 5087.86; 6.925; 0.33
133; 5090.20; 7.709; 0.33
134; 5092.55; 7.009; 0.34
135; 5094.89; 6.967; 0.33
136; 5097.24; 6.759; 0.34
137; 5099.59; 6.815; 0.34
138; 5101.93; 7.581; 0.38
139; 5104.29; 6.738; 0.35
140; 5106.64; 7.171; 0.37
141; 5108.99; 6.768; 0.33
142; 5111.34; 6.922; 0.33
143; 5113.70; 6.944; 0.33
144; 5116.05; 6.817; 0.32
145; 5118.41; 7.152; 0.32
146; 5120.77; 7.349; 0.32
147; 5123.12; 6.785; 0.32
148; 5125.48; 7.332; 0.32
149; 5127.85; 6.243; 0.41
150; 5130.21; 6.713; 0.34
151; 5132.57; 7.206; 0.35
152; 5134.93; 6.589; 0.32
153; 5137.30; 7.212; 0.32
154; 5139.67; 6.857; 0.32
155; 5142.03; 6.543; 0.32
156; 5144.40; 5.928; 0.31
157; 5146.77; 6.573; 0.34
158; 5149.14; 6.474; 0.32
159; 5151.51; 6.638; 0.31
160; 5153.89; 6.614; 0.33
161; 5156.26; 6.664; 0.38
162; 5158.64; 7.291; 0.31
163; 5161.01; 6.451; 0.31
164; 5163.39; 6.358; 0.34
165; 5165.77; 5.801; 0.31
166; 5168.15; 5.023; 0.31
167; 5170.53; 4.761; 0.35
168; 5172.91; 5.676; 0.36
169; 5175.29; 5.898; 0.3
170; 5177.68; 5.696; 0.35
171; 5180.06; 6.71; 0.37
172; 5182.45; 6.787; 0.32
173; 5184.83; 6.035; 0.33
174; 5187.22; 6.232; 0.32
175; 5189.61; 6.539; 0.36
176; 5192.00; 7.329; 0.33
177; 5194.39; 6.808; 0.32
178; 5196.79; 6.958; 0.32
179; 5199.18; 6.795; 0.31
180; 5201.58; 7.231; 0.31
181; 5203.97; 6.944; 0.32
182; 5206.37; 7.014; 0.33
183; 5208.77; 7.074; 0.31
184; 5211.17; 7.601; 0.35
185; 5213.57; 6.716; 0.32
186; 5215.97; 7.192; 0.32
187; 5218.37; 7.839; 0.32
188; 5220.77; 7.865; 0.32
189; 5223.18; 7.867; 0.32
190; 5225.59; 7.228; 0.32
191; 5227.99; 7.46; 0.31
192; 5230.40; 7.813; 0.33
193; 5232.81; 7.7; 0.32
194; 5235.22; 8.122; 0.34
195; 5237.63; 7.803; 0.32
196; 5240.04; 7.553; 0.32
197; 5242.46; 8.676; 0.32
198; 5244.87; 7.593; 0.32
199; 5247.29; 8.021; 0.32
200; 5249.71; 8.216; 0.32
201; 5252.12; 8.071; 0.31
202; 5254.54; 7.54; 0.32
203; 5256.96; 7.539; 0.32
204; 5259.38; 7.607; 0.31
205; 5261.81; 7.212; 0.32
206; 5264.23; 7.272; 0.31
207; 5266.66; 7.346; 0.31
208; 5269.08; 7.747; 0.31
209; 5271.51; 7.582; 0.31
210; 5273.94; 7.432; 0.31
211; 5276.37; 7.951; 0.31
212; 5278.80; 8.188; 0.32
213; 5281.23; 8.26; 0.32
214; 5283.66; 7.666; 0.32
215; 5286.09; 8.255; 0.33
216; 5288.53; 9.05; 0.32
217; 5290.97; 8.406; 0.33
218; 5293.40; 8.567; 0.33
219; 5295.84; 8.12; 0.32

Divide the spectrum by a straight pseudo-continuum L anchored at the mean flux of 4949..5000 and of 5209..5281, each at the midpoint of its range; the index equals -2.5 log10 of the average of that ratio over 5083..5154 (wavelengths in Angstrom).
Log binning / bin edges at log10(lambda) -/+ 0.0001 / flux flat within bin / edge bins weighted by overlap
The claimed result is 0.11 mag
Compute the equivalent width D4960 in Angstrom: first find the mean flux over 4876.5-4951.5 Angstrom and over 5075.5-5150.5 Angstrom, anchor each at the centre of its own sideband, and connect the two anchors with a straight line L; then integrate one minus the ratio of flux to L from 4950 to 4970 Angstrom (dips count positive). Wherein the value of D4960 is -1.0 Angstrom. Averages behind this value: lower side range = 7.52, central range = 7.78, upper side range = 6.93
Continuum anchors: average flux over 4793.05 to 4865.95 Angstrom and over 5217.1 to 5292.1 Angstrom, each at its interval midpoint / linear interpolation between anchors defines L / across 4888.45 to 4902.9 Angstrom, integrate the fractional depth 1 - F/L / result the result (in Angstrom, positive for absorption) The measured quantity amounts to 0.1 Angstrom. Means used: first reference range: 7.52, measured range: 7.52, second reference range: 7.83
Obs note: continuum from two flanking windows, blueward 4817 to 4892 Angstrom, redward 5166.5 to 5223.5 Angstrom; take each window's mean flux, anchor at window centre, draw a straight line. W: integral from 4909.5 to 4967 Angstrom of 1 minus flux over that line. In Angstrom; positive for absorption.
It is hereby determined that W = -3.4 Angstrom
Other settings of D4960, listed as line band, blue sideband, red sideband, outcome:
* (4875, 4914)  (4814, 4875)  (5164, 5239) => -0.8 Angstrom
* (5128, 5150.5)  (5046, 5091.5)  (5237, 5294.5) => 2.6 Angstrom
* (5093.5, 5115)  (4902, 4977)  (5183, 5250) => 1.5 Angstrom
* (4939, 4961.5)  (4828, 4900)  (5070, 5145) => -2.4 Angstrom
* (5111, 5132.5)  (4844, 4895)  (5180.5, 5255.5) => 1.1 Angstrom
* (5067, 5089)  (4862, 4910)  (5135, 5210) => -1.0 Angstrom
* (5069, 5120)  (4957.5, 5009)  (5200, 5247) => 3.0 Angstrom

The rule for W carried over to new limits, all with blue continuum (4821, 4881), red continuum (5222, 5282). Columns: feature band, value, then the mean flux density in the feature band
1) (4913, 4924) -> 0.2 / 7.25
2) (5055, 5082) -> 0.9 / 7.3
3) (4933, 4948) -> -0.6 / 7.7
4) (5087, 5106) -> 1.3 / 7.07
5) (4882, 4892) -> 0.1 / 7.31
